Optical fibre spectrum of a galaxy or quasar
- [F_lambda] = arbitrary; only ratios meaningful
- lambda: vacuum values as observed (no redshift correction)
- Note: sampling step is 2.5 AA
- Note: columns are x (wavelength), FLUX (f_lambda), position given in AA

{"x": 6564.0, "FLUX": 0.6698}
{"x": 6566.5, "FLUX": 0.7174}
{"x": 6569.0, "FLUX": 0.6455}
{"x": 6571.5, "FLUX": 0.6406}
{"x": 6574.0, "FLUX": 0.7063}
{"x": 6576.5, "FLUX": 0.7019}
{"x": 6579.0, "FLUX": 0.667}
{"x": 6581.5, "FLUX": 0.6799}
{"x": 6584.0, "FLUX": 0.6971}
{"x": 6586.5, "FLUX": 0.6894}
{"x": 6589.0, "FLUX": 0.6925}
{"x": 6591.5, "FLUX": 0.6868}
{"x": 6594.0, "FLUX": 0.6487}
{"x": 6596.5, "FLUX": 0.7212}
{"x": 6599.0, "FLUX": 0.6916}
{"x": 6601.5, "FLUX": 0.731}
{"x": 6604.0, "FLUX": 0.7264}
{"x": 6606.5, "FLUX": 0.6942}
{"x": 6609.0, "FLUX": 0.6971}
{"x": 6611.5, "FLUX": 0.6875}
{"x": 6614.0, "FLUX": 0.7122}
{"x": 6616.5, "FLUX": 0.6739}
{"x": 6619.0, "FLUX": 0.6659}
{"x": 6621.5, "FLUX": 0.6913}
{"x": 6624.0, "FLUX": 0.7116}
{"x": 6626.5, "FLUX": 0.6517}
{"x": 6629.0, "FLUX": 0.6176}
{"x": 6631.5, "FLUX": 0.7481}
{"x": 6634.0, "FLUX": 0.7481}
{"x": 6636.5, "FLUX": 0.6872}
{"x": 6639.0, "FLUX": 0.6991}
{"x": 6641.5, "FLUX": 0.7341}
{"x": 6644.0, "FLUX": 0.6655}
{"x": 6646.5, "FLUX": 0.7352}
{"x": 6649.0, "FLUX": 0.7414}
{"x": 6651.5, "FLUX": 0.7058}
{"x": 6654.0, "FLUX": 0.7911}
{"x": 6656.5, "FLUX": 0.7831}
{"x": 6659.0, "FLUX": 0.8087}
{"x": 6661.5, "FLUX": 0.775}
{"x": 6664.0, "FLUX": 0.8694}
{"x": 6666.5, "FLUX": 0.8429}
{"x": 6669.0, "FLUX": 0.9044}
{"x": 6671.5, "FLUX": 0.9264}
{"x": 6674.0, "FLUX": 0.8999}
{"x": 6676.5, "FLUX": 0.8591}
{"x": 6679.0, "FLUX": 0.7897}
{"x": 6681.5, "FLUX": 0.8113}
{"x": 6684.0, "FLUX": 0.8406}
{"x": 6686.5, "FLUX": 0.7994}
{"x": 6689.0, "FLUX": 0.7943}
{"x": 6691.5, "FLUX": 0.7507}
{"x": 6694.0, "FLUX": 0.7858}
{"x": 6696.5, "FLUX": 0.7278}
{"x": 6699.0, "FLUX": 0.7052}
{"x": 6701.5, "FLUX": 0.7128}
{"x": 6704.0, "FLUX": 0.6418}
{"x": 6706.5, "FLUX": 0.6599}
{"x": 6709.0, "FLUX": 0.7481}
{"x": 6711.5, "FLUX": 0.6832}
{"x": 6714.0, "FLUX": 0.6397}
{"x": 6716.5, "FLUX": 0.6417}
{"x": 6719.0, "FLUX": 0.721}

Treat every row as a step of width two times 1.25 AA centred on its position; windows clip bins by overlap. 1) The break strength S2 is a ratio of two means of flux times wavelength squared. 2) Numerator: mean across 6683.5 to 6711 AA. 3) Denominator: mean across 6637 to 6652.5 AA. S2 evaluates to 1.05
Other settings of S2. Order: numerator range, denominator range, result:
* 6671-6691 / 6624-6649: 1.20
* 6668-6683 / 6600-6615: 1.25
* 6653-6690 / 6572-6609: 1.23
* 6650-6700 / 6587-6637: 1.19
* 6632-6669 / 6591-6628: 1.11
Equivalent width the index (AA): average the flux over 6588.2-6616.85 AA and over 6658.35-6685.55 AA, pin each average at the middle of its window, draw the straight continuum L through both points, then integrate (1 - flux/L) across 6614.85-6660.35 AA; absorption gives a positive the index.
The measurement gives 3.5 AA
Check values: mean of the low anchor 0.698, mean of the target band 0.715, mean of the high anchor 0.848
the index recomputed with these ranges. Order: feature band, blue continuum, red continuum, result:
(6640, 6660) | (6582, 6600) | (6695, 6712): -1.4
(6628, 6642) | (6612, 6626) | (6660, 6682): 0.6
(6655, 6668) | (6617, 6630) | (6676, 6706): -1.7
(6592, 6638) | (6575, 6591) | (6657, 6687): 3.0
